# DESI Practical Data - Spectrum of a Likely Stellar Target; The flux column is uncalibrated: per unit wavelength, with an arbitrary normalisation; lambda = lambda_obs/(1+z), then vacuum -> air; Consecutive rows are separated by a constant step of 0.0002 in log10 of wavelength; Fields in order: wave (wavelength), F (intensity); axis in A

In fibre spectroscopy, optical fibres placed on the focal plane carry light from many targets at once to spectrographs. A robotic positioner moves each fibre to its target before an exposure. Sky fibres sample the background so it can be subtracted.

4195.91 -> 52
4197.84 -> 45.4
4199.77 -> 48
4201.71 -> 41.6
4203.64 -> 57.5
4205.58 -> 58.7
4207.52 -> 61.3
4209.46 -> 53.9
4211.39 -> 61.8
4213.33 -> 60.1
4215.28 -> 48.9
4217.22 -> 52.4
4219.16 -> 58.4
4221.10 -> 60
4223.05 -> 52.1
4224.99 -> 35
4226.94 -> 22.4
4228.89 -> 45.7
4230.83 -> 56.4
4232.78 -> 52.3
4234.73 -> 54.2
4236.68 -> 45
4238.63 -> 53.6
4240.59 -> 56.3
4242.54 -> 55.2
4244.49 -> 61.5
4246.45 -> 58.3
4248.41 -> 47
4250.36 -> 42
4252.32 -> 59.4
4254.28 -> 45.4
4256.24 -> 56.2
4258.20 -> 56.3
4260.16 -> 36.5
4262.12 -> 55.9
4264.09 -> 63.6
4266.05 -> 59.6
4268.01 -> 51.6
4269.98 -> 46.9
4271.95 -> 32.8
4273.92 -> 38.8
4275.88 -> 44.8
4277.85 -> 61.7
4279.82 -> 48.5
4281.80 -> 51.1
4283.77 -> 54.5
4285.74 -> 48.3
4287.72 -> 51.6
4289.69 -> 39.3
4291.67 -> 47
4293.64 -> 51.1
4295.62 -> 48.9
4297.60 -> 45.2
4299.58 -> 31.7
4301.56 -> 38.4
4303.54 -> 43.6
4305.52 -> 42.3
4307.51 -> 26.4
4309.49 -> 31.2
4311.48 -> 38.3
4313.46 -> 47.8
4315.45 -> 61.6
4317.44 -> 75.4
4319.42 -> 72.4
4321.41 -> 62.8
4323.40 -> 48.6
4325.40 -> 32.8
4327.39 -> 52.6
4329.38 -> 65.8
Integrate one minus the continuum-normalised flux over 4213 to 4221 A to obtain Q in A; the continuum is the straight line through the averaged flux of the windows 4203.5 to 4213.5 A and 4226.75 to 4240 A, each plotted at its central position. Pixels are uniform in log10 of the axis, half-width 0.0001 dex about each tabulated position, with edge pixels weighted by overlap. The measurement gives 0.0 A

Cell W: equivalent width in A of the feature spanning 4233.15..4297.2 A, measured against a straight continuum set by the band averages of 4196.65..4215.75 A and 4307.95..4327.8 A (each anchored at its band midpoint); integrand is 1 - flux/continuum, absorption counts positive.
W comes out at 2.4 A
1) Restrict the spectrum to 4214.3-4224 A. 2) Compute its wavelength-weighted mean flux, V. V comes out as 54.3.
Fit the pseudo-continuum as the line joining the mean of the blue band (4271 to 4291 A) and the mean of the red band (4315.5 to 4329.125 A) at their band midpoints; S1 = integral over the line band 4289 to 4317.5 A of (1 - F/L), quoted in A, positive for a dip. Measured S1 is 5.1 A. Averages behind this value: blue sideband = 47.2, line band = 43.6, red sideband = 58.2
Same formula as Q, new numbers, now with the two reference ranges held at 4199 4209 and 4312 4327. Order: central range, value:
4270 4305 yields 6.3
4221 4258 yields 2.8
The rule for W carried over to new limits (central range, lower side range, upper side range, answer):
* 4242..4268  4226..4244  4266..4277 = -3.7 A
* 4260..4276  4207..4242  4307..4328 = 0.8 A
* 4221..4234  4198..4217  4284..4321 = 1.8 A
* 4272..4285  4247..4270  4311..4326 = 1.2 A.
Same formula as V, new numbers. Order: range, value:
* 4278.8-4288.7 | 50.8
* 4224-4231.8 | 39.9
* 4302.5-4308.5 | 37.4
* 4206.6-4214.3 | 59.3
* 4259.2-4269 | 53.5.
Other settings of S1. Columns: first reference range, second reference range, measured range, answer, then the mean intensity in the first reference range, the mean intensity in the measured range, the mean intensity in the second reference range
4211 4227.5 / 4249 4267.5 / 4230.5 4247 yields -0.99 A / 50.4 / 54.6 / 52.6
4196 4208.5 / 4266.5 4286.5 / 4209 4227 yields -0.19 A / 52.1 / 51.8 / 48.2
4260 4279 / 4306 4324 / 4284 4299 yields 0.98 A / 49.8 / 47.3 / 51.4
